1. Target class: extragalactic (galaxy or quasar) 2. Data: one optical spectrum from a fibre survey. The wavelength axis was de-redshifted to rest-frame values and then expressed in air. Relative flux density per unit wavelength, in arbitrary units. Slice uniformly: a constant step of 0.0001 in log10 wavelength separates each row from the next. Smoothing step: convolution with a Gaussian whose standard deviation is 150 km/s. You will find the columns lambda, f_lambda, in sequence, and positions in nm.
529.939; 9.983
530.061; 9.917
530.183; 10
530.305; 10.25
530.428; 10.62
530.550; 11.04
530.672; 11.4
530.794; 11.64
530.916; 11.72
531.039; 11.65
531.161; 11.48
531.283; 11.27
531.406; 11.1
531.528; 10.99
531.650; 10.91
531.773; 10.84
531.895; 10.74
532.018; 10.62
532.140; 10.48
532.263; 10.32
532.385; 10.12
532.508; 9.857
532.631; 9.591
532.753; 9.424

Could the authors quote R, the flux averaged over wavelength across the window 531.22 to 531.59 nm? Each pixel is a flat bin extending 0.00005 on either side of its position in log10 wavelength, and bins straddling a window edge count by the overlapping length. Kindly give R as 11.1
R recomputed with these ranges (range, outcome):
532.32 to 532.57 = 9.99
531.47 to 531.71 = 11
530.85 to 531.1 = 11.7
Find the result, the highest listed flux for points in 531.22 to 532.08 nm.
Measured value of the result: 11.27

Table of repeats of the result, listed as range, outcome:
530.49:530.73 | 11.4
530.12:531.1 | 11.72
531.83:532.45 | 10.74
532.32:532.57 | 10.12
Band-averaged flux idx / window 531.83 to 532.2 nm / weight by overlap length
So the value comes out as 10.6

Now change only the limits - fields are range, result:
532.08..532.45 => 10.3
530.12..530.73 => 10.6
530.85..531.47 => 11.4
